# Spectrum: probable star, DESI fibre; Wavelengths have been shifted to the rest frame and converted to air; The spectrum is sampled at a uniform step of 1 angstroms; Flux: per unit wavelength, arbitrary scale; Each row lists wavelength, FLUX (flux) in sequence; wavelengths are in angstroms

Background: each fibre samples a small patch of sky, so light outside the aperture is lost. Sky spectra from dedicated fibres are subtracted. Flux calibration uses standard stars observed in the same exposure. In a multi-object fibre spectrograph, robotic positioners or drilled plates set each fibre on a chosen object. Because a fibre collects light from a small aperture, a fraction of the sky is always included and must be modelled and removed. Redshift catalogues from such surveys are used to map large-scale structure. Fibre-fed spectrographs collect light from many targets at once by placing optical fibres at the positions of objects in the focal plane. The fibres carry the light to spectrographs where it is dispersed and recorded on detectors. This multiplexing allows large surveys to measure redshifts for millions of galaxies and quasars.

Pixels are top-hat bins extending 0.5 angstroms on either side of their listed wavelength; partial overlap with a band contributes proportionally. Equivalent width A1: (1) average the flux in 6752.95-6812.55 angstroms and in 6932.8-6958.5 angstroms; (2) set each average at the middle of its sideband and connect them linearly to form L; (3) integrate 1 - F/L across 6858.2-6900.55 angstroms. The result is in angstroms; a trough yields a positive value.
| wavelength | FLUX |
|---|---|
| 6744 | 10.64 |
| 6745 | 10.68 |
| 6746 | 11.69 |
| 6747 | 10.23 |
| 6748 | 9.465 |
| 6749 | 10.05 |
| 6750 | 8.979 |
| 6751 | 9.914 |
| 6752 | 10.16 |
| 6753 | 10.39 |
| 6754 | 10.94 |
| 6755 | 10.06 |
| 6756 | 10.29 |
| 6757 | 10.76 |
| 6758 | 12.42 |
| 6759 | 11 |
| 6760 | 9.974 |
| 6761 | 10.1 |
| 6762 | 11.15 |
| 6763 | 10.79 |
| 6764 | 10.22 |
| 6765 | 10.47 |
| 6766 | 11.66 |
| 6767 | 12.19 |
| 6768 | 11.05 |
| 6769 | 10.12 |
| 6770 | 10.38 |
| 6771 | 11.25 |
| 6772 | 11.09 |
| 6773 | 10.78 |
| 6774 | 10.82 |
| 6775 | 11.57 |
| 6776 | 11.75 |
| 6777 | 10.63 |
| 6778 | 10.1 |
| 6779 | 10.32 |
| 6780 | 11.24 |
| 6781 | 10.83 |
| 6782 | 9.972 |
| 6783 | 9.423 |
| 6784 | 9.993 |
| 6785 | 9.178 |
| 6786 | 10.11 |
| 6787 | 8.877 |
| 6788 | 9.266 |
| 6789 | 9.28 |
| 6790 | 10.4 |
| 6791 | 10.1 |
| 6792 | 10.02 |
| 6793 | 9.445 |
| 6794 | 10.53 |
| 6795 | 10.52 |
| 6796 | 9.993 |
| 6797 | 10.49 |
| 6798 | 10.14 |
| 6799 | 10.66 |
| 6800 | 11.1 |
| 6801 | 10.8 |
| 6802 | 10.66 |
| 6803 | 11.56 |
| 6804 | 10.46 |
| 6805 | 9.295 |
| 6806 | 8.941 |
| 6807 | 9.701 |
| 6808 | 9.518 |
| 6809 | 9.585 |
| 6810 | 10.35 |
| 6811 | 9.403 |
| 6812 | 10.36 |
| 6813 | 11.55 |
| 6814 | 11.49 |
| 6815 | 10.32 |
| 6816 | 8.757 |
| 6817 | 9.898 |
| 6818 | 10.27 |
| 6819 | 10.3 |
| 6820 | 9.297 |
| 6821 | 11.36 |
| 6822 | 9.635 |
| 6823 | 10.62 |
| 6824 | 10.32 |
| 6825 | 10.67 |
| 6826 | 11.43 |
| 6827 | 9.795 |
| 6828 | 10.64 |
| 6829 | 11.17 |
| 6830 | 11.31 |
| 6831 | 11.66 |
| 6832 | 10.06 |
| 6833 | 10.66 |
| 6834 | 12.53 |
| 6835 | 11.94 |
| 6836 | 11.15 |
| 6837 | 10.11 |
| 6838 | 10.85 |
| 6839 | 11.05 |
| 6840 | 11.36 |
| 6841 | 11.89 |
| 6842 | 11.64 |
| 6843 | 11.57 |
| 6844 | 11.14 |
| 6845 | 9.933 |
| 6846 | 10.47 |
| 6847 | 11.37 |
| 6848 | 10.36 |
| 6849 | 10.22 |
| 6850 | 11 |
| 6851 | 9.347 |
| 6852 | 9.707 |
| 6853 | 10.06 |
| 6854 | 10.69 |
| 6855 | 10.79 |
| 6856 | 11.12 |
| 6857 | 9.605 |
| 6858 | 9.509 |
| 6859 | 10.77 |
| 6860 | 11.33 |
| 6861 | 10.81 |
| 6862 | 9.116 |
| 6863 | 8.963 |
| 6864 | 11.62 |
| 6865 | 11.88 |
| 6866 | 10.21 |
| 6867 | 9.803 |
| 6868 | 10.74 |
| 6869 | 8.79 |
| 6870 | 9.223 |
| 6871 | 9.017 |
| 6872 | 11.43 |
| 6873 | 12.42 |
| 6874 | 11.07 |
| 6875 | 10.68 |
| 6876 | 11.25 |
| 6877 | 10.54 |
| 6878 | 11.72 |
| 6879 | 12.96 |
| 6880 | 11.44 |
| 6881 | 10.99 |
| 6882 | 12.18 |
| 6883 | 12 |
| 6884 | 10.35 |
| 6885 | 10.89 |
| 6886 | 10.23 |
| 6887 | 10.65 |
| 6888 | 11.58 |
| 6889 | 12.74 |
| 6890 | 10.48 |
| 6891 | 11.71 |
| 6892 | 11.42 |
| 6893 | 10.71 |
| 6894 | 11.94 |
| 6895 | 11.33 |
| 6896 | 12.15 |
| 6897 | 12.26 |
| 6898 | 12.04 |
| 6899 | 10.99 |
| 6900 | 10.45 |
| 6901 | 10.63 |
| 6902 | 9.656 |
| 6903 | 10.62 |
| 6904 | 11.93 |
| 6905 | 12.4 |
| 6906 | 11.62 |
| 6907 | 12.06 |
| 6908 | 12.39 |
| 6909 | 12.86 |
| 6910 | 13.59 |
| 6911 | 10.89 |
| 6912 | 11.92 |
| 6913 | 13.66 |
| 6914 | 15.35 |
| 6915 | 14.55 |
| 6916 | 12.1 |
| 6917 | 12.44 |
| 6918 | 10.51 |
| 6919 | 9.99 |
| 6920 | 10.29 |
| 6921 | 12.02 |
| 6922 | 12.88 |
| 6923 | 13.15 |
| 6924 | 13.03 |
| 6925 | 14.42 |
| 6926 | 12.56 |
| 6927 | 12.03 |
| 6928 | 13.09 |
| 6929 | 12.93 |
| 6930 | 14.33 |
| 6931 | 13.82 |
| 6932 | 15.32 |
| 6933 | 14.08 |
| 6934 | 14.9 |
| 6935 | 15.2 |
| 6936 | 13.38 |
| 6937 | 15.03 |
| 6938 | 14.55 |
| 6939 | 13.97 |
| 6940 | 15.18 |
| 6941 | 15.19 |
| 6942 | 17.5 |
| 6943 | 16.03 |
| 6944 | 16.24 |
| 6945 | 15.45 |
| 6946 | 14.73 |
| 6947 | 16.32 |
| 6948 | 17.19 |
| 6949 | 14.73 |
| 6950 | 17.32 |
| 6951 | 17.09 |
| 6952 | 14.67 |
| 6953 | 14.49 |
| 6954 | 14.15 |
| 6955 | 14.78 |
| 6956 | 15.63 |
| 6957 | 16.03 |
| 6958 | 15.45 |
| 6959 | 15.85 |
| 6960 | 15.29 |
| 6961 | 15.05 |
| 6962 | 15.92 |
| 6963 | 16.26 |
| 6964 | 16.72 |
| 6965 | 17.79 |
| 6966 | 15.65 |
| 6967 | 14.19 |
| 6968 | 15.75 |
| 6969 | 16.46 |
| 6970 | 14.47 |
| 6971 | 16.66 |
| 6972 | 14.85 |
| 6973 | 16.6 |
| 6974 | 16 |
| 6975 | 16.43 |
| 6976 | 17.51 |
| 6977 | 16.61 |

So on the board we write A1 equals 7.4 angstroms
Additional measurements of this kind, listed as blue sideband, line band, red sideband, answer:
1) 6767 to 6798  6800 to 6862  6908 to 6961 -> 5.4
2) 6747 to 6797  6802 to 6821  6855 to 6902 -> 0.9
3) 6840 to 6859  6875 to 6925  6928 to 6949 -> 5.1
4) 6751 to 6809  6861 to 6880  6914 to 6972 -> 3.1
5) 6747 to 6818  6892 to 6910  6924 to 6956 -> 2.8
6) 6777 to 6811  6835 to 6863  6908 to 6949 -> 2.4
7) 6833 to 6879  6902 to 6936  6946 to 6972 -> 2.5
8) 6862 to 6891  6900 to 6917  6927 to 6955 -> 1.0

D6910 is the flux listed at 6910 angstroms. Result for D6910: 13.59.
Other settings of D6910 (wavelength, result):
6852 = 9.707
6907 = 12.06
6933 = 14.08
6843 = 11.57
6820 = 9.297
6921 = 12.02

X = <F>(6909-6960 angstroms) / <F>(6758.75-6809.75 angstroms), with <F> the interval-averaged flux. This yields 1.4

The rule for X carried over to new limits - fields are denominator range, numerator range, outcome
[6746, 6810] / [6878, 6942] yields 1.20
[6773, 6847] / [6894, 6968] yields 1.32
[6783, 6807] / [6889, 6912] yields 1.15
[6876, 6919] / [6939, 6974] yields 1.34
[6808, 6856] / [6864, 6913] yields 1.06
